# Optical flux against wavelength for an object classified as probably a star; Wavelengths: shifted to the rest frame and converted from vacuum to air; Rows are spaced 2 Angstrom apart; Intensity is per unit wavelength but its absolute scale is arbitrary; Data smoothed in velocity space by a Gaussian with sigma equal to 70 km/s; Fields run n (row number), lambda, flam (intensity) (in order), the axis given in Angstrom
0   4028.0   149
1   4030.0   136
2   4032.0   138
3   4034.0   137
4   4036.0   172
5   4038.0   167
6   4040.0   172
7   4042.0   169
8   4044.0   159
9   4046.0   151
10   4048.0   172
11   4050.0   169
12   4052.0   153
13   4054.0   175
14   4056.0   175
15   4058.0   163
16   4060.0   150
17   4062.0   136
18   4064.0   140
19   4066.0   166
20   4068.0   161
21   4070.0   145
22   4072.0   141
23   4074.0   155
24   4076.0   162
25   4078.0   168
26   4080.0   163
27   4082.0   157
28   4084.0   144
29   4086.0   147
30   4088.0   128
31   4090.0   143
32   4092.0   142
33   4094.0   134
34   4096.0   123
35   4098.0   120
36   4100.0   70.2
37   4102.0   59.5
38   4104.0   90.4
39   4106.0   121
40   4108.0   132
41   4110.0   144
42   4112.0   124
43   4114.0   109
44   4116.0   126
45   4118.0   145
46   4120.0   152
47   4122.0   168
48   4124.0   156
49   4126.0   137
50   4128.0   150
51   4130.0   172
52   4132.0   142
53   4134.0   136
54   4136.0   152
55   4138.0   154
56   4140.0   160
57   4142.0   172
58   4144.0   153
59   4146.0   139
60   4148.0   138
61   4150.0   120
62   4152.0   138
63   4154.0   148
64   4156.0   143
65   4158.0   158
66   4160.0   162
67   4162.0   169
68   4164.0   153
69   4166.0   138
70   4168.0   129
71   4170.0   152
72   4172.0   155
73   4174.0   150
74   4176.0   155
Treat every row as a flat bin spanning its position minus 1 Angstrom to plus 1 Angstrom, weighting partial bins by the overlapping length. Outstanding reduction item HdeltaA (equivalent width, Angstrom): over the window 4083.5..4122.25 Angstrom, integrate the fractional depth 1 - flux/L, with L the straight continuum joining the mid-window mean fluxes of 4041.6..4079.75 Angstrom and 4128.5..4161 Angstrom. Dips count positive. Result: 7.2 Angstrom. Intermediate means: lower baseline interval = 158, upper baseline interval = 149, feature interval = 125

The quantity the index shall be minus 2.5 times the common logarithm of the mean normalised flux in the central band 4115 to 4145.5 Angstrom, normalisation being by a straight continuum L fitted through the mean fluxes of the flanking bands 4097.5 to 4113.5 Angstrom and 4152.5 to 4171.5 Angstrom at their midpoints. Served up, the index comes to -0.20 mag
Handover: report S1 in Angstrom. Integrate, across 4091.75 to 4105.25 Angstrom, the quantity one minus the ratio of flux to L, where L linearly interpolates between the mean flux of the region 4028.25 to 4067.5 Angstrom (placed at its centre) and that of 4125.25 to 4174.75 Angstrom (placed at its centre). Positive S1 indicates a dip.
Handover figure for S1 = 4.4 Angstrom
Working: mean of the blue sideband 158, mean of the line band 104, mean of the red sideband 149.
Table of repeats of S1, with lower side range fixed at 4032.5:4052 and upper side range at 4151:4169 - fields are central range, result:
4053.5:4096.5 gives 2.0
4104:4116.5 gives 2.5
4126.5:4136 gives 0.1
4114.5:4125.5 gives 0.4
